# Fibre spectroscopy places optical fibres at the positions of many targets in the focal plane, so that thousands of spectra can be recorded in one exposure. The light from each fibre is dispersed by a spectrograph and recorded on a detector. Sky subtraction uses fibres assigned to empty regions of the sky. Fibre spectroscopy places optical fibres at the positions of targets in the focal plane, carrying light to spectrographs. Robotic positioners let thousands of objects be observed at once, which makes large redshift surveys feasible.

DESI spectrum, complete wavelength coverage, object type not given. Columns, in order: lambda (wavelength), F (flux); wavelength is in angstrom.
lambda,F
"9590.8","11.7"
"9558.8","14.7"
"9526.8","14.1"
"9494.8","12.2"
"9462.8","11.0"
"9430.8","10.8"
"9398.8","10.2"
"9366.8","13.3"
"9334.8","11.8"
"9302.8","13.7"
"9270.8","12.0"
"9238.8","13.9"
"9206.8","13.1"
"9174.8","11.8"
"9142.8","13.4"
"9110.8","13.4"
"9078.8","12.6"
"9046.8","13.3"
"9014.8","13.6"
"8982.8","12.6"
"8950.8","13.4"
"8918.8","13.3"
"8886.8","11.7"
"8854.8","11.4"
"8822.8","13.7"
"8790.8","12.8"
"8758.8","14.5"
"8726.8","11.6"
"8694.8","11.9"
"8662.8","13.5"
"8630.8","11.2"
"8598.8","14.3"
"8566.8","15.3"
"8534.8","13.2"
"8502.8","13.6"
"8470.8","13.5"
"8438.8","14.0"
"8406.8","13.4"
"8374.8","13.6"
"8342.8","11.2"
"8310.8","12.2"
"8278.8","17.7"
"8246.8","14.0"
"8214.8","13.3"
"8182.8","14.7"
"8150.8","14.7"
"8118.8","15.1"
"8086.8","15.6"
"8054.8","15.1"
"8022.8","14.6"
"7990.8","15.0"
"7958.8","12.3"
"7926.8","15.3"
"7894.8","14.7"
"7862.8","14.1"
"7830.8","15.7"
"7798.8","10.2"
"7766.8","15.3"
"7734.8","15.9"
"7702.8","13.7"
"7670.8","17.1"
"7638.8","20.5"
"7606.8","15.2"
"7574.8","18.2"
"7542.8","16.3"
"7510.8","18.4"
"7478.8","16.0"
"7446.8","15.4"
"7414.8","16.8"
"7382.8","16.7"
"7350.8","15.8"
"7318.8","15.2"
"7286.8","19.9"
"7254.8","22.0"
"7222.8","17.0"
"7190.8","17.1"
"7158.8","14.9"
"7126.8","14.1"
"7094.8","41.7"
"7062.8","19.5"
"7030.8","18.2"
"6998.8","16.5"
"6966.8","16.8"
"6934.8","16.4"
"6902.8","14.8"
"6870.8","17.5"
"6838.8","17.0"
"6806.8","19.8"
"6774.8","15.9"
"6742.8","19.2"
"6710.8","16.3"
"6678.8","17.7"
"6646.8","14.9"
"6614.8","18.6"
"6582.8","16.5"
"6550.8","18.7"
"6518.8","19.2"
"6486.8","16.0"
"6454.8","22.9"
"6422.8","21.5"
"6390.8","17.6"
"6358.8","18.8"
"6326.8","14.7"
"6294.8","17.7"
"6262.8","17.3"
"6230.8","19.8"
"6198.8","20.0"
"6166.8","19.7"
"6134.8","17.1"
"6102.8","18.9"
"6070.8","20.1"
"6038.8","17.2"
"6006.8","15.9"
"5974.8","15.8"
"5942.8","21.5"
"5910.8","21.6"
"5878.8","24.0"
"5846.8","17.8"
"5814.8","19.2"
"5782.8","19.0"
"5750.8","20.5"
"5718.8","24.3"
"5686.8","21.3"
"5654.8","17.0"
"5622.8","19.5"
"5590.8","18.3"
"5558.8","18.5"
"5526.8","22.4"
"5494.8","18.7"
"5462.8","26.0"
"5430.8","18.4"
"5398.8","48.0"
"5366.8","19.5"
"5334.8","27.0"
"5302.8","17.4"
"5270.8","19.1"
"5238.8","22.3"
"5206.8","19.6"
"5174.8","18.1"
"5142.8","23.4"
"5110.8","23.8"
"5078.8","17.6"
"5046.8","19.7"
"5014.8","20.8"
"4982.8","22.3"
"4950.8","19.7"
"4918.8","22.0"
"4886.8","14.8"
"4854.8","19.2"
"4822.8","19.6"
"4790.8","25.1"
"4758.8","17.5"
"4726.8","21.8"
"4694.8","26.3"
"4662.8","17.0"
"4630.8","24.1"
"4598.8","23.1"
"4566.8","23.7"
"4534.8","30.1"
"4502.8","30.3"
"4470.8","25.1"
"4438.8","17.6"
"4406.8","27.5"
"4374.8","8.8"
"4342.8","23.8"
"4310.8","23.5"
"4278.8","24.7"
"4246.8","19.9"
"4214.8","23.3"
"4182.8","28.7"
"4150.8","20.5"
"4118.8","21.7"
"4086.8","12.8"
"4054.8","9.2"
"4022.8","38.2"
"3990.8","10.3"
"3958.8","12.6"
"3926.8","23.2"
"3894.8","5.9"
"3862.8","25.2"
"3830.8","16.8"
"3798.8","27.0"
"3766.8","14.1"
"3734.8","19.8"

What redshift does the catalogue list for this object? 0.079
